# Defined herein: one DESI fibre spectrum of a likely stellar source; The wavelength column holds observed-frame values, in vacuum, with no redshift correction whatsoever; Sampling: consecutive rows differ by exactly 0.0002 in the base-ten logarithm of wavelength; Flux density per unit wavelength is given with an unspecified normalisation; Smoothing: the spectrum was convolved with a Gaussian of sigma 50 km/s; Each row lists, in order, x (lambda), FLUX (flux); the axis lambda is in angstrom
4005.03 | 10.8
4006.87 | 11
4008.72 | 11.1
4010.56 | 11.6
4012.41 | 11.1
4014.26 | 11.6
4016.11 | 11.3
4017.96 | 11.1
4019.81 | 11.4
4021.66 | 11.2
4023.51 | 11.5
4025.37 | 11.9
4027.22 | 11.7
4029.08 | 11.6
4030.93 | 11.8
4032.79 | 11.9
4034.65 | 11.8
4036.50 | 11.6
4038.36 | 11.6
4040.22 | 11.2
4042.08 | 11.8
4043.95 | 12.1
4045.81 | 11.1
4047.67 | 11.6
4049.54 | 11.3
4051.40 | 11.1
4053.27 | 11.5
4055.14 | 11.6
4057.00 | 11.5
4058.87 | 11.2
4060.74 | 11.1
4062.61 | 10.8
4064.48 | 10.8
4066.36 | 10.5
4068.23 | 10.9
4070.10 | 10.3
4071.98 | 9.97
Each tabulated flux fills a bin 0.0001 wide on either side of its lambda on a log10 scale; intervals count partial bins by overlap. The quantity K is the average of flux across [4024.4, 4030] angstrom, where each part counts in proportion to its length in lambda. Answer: 11.7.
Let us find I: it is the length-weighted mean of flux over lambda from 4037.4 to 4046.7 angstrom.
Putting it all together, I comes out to 11.6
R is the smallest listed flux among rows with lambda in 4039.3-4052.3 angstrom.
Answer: 11.1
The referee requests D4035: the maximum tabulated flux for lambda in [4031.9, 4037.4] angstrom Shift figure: 11.9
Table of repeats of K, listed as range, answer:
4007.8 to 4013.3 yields 11.3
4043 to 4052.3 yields 11.4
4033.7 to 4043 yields 11.6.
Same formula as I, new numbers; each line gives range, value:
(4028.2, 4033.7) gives 11.8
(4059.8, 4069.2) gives 10.8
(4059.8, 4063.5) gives 11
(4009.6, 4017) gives 11.4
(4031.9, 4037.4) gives 11.8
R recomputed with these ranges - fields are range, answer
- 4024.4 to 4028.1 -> 11.7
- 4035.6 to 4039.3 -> 11.6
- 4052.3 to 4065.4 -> 10.8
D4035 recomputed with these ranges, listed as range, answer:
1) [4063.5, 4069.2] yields 10.9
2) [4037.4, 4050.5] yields 12.1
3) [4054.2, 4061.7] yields 11.6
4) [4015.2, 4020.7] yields 11.4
